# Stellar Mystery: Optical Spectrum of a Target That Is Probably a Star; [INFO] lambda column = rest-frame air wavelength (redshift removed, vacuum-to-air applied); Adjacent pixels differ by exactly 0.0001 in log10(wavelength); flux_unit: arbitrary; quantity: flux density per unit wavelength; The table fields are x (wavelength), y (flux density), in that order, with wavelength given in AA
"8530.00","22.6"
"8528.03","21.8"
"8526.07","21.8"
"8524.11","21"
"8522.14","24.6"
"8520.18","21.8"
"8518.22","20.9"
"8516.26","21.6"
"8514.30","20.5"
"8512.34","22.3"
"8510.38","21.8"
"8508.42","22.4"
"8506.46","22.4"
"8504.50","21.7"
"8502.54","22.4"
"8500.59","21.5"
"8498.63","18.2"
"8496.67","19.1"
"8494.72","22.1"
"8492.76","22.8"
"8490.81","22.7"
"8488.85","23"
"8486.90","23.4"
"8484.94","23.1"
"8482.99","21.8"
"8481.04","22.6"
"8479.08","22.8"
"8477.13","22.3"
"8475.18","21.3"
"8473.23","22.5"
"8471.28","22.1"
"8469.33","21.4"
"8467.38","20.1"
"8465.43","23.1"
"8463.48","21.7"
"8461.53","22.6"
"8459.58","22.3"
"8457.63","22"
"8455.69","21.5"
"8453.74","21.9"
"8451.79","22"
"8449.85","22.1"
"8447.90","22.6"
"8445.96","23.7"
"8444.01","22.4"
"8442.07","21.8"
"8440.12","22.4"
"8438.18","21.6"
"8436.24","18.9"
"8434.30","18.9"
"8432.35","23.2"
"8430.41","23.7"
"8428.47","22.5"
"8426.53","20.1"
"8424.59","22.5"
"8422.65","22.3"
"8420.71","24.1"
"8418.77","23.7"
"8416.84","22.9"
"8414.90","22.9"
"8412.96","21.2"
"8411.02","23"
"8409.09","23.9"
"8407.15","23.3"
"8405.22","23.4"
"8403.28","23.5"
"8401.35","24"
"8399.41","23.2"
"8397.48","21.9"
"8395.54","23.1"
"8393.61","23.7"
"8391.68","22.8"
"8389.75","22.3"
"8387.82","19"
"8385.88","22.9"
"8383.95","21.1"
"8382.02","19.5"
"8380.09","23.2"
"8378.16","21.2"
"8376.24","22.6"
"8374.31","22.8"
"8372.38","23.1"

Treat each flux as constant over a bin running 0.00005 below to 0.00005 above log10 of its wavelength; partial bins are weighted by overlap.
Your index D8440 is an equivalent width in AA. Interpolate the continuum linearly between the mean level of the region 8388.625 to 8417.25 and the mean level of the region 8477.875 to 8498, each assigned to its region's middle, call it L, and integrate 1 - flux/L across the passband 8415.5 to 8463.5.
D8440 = 1.1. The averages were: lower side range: 23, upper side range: 22.3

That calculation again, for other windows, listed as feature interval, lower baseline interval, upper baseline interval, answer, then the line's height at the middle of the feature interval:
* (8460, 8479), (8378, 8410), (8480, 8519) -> 0.0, 22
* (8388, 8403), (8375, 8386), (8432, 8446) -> -0.8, 21.6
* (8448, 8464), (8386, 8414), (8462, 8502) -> 0.1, 22.2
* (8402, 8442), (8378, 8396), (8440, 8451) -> -0.3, 22.2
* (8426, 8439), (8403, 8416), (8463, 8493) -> 0.8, 22.8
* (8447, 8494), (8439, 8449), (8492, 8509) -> -0.5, 22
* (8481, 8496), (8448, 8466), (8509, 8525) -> -0.4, 22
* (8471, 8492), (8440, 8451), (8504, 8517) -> -0.4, 22.1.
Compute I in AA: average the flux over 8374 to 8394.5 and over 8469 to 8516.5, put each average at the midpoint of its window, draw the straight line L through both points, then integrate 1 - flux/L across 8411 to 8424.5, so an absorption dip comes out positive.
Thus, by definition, -0.6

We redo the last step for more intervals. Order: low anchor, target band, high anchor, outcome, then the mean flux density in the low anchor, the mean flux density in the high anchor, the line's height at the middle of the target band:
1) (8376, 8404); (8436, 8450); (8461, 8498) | 0.0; 22.3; 22.1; 22.2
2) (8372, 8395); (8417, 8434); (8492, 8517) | -0.6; 22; 21.4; 21.8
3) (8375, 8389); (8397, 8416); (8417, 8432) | -0.8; 21.4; 22.7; 22.2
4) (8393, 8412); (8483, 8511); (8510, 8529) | 0.3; 23.3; 21.8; 22.1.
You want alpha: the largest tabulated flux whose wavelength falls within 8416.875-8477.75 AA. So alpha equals 24.1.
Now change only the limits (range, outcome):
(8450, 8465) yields 22.6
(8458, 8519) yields 23.4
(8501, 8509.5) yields 22.4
